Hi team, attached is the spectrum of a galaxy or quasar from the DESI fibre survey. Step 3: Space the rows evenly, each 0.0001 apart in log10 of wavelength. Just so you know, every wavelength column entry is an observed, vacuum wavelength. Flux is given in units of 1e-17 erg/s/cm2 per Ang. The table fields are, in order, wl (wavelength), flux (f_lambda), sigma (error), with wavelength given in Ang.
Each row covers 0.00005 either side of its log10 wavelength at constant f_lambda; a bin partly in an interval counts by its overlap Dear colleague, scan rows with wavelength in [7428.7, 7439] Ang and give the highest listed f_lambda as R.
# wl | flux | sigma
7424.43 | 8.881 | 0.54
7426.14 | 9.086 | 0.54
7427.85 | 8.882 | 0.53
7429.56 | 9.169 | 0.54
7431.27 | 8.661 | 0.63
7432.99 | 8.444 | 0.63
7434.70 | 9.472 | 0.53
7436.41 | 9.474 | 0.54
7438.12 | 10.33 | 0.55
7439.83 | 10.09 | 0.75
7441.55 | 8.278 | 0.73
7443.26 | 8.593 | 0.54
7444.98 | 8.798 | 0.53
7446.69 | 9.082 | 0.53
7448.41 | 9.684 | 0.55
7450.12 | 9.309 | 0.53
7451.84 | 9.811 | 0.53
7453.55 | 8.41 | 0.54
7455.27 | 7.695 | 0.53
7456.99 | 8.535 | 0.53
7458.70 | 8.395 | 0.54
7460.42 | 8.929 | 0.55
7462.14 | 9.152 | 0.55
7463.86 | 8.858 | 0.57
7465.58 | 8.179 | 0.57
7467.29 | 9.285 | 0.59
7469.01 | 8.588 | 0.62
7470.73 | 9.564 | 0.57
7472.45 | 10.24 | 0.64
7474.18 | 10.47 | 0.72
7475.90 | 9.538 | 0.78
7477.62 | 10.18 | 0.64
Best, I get 10.33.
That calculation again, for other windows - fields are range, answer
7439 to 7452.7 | 10.09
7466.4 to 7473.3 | 10.24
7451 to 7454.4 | 9.811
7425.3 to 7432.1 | 9.169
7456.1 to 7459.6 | 8.535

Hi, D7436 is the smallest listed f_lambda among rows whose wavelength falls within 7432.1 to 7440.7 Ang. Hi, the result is 8.444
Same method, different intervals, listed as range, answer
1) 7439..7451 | 8.278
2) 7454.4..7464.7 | 7.695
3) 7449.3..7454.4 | 8.41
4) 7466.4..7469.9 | 8.588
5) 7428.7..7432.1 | 8.661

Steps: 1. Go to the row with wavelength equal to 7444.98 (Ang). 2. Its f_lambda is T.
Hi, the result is 8.798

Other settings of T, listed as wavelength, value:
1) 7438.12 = 10.33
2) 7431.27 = 8.661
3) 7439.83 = 10.09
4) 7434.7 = 9.472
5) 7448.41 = 9.684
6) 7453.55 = 8.41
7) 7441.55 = 8.278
